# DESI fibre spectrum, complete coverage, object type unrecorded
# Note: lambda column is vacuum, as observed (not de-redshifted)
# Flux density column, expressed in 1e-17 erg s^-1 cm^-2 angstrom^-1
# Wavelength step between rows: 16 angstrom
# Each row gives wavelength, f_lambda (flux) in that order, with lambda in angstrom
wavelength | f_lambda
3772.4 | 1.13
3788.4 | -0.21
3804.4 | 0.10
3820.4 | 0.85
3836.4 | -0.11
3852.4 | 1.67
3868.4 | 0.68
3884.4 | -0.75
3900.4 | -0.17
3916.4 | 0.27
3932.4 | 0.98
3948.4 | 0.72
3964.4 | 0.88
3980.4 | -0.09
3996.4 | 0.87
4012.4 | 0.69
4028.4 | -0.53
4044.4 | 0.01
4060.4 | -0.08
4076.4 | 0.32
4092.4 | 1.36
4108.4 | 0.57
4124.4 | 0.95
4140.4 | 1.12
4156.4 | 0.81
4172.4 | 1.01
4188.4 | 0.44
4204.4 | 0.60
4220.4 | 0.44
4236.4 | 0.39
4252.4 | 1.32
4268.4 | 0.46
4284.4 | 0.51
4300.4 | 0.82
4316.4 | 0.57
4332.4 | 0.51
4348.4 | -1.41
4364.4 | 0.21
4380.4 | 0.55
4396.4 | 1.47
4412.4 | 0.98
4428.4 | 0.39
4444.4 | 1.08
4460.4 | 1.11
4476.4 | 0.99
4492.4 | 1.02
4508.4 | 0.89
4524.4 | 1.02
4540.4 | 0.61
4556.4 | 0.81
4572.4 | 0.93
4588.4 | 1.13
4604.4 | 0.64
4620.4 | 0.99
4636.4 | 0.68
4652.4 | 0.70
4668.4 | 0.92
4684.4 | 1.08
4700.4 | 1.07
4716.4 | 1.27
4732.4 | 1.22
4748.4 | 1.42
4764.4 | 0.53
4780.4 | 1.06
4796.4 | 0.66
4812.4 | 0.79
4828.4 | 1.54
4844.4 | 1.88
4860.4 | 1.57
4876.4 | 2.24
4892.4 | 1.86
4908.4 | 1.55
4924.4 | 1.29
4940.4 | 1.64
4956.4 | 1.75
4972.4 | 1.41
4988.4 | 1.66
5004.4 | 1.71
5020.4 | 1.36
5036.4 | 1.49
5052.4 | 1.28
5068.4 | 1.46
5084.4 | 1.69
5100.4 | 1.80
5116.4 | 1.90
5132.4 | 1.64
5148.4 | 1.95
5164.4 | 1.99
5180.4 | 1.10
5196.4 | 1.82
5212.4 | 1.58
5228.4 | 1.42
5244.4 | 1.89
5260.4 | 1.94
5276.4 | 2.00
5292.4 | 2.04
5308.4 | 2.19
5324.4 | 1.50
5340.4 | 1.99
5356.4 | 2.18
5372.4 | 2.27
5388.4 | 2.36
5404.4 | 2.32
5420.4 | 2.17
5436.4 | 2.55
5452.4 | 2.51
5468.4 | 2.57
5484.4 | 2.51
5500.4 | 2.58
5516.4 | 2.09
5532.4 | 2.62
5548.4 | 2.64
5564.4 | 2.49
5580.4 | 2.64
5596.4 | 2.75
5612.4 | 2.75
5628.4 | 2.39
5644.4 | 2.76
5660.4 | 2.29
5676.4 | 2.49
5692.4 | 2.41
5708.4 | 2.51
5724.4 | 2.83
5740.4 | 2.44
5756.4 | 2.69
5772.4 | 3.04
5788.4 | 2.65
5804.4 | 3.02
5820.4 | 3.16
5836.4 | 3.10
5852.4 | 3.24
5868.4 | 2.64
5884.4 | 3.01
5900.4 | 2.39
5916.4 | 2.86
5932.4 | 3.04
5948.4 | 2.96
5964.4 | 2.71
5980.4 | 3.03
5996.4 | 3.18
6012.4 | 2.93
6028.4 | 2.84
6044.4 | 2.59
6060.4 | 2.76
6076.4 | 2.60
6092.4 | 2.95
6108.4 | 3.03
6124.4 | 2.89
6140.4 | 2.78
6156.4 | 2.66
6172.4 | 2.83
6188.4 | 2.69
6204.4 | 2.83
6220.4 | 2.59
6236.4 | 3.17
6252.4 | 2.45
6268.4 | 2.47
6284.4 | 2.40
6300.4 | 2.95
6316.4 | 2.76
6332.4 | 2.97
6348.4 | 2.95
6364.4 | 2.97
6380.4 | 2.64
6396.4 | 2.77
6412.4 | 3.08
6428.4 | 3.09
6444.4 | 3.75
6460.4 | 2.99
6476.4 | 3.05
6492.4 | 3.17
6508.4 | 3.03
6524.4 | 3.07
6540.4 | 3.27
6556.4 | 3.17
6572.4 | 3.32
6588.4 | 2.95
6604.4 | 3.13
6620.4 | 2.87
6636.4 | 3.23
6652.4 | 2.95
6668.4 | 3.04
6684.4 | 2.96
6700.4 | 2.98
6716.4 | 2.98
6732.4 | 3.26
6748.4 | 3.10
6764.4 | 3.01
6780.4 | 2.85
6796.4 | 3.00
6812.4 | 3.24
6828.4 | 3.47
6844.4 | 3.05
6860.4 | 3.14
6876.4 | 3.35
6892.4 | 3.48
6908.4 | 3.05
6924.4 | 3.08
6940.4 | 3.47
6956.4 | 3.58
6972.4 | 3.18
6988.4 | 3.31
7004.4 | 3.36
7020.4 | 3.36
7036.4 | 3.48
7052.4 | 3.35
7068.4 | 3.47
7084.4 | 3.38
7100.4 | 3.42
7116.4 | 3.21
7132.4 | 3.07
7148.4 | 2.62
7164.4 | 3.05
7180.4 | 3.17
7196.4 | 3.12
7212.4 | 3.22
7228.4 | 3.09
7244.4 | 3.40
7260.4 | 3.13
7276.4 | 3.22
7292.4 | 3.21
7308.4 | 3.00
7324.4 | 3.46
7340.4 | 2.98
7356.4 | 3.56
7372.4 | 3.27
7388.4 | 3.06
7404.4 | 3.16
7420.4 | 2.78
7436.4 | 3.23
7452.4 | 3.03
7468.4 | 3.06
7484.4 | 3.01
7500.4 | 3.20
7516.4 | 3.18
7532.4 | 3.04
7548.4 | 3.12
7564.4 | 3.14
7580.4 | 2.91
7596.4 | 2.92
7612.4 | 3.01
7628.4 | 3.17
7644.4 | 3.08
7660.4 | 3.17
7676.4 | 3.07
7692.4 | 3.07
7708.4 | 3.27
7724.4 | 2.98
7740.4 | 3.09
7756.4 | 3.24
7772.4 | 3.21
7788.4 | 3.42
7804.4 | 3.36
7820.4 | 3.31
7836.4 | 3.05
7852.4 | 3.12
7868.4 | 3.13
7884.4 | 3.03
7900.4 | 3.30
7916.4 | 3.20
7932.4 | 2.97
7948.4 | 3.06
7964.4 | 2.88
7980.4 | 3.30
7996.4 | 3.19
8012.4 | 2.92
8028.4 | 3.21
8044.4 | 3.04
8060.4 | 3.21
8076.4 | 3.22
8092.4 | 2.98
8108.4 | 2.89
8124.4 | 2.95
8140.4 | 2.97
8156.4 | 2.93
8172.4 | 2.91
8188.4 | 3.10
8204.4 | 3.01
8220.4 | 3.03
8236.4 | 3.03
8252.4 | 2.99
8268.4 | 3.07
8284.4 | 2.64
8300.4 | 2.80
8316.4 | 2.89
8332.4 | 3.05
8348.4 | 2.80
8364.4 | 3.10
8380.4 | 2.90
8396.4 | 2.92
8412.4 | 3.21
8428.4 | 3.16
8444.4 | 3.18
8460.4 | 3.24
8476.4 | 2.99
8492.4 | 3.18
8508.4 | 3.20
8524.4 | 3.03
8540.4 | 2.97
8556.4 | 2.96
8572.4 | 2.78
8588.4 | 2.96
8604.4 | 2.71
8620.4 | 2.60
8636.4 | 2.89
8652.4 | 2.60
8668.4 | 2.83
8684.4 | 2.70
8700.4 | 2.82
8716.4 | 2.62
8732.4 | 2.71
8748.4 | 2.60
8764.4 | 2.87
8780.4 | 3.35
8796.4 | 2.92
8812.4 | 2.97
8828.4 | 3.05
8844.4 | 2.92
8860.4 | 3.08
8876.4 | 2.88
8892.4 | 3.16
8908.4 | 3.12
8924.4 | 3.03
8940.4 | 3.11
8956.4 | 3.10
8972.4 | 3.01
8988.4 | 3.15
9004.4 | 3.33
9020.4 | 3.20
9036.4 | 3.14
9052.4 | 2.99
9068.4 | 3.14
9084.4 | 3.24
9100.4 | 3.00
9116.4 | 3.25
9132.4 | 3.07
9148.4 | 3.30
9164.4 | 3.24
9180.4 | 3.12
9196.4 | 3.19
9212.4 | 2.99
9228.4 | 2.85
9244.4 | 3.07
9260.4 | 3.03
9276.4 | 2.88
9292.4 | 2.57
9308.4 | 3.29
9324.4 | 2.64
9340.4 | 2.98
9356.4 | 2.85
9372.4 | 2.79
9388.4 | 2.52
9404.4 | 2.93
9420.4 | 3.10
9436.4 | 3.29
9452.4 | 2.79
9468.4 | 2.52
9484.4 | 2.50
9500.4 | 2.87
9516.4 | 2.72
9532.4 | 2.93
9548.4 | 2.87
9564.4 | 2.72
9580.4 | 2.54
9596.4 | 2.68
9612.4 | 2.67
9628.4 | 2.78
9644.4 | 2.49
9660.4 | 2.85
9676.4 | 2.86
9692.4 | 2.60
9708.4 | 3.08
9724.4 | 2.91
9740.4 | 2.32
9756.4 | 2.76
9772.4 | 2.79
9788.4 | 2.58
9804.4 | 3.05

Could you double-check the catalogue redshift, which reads 0.21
